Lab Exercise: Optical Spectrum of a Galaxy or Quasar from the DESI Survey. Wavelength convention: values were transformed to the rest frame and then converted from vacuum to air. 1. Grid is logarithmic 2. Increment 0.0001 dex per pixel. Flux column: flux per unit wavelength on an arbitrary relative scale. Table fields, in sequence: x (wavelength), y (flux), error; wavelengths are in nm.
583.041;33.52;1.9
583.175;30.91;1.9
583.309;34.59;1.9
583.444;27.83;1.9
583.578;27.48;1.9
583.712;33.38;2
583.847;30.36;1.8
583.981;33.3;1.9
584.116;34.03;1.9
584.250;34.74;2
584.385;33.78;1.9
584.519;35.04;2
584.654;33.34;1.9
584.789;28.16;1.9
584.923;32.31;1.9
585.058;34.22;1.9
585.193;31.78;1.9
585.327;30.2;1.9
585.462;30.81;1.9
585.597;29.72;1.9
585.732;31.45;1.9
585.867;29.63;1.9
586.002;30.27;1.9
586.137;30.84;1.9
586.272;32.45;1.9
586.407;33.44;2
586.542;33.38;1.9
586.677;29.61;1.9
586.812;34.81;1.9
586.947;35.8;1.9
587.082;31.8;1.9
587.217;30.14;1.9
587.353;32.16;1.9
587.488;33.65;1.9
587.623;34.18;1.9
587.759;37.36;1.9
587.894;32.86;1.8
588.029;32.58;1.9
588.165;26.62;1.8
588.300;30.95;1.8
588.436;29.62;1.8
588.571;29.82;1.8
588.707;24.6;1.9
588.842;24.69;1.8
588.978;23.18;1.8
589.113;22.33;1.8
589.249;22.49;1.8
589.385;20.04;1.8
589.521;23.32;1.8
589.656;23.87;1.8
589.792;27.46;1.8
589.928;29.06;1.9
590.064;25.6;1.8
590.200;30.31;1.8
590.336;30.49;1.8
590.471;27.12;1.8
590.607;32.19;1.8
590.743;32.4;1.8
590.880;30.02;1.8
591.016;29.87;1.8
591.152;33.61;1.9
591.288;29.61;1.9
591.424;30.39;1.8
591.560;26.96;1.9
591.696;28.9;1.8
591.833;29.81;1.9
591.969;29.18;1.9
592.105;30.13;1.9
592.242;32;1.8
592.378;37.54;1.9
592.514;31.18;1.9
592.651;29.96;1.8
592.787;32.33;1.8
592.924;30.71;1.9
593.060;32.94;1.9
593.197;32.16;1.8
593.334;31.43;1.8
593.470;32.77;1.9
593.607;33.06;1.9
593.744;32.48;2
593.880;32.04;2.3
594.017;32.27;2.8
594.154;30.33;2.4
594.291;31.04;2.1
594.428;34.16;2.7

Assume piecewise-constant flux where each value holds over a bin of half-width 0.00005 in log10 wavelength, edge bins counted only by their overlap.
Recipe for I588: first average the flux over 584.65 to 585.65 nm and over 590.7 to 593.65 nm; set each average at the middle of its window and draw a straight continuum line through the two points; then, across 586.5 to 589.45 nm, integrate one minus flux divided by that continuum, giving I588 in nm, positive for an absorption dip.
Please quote 0.15 nm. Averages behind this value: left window 31.2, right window 31.2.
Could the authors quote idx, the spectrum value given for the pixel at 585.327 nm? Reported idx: 30.2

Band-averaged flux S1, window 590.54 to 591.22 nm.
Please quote 31.6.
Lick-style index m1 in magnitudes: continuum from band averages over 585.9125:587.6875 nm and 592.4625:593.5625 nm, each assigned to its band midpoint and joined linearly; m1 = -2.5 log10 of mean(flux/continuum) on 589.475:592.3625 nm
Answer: 0.09 mag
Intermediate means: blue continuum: 32.5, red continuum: 31.7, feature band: 29.4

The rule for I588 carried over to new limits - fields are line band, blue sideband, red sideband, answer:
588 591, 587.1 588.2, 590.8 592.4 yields 0.415 nm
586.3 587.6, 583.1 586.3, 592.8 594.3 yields -0.042 nm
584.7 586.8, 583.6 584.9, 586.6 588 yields 0.104 nm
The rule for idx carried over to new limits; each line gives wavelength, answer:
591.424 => 30.39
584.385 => 33.78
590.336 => 30.49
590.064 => 25.6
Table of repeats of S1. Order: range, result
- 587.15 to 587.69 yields 32.5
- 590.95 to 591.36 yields 31.1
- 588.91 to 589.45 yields 22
